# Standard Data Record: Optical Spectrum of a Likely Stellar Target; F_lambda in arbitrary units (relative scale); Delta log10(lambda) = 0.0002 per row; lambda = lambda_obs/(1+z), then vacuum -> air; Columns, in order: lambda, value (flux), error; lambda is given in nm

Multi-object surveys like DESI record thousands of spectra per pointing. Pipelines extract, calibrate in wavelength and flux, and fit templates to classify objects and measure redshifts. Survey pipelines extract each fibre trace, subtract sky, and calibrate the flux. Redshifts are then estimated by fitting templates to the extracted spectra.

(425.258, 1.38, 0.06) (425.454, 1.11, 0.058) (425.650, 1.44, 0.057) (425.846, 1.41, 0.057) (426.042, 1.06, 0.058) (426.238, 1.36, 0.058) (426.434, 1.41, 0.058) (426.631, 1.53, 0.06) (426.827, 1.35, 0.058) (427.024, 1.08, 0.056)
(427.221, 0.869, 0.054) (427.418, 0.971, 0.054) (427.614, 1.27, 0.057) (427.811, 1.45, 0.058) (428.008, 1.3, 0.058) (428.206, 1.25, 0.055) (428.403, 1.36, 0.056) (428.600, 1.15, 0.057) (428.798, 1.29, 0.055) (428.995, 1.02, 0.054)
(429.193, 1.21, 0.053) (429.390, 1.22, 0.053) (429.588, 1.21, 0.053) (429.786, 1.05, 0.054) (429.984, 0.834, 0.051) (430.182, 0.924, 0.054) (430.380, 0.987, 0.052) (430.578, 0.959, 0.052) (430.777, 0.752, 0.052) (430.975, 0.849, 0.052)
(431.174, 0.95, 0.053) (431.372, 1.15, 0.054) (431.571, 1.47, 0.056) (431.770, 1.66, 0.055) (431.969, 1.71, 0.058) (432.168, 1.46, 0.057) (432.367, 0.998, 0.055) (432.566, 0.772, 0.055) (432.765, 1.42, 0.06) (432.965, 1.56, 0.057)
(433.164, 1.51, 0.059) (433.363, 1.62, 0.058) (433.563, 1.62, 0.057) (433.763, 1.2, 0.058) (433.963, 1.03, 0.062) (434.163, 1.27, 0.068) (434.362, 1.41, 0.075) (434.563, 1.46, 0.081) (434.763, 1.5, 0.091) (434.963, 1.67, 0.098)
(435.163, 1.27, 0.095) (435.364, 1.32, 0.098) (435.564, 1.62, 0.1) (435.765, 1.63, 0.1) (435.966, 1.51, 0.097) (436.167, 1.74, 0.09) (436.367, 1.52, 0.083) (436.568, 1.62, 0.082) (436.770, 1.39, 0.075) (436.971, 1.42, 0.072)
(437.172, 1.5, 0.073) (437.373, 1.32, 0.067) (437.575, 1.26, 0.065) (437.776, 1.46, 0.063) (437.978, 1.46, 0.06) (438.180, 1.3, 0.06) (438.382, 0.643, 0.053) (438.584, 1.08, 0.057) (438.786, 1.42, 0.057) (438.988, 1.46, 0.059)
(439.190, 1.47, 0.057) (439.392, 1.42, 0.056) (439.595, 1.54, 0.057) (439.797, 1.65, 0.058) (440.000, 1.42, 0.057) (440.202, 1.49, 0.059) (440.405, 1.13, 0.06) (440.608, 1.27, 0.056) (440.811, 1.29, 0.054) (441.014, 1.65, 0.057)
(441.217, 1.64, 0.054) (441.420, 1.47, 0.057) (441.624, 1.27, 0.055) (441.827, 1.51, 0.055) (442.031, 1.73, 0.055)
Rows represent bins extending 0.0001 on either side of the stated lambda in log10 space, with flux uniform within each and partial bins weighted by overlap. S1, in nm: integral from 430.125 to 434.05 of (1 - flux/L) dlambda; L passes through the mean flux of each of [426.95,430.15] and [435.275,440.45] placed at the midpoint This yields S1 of 0.07 nm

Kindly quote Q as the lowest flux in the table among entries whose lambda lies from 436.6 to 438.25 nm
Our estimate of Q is 1.26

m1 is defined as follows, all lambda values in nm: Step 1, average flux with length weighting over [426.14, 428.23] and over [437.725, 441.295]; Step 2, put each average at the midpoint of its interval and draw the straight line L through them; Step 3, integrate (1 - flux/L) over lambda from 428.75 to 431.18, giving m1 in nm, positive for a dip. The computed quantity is 0.51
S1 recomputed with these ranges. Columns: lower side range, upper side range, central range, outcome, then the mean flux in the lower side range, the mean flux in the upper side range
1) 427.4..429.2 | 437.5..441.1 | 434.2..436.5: -0.34 nm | 1.24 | 1.36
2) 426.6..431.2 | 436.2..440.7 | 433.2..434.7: -0.15 nm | 1.11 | 1.38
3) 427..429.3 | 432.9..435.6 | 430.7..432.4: 0.11 nm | 1.19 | 1.43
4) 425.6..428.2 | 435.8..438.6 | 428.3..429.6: 0.08 nm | 1.27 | 1.39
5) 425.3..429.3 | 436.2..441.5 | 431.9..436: -0.21 nm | 1.25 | 1.4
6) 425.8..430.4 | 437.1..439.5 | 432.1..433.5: -0.10 nm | 1.19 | 1.31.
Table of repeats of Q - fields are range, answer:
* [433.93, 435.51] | 1.03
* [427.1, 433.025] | 0.752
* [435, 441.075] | 0.643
